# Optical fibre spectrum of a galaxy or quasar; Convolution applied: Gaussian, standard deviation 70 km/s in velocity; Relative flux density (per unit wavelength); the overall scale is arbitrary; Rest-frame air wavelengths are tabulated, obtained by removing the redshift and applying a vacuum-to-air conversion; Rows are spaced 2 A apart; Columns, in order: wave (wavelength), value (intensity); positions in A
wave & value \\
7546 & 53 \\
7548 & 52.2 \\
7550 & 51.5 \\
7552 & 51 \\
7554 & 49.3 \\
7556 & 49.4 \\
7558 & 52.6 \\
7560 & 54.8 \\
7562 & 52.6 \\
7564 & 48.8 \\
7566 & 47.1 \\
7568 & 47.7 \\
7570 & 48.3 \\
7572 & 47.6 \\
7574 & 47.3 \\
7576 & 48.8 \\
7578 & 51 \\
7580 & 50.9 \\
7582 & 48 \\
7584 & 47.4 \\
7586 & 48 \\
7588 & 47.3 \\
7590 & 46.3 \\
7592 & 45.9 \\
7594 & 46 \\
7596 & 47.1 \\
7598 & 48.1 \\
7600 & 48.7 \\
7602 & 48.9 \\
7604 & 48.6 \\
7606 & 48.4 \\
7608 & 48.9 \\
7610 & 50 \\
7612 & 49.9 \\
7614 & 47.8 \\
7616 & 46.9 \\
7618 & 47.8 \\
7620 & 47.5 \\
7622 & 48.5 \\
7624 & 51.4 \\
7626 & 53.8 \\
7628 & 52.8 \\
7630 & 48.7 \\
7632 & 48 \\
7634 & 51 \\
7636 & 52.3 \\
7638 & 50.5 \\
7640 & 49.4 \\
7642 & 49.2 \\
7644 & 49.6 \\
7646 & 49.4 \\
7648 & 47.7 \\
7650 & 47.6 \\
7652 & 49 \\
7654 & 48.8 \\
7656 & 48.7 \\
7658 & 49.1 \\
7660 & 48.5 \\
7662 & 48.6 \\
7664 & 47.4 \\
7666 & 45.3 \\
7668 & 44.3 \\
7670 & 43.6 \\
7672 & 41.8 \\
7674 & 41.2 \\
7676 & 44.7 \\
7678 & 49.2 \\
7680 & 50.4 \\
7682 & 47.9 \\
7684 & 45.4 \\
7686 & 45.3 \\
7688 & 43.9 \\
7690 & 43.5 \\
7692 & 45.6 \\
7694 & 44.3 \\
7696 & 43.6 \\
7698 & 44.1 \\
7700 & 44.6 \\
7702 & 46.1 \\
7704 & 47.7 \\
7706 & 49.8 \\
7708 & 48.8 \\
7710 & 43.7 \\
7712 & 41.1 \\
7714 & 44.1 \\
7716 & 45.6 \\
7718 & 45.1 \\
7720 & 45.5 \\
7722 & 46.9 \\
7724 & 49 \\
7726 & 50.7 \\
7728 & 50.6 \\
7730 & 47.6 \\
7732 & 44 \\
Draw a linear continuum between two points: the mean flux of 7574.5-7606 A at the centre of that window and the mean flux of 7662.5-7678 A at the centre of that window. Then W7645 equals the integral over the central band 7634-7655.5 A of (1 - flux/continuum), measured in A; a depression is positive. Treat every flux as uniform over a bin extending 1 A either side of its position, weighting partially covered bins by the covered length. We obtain -1.8 A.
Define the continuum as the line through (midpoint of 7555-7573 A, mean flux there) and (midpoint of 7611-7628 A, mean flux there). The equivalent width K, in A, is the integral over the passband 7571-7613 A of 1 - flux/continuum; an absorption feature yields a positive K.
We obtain 1.18 A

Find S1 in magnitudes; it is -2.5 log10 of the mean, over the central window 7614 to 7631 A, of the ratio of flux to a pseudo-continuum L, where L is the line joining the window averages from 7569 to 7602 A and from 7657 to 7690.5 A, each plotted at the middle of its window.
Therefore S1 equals -0.06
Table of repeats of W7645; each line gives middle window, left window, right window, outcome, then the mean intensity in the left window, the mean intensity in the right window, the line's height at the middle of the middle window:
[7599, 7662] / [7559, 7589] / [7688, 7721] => -2.5 A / 49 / 45.2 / 47.4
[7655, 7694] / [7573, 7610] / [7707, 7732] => 0.9 A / 48.1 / 46.5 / 47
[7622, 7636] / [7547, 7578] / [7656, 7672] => -0.9 A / 50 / 46.5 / 47.7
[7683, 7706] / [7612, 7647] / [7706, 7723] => 0.6 A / 49.7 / 45.4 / 46.4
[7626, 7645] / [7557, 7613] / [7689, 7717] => -1.3 A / 48.8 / 45.2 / 47.2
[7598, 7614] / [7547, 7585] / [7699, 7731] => 0.0 A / 49.8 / 46.7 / 49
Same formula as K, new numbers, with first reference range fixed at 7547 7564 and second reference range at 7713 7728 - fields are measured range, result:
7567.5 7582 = 0.6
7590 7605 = 0.8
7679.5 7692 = 0.5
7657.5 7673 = 0.8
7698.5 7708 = 0.1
